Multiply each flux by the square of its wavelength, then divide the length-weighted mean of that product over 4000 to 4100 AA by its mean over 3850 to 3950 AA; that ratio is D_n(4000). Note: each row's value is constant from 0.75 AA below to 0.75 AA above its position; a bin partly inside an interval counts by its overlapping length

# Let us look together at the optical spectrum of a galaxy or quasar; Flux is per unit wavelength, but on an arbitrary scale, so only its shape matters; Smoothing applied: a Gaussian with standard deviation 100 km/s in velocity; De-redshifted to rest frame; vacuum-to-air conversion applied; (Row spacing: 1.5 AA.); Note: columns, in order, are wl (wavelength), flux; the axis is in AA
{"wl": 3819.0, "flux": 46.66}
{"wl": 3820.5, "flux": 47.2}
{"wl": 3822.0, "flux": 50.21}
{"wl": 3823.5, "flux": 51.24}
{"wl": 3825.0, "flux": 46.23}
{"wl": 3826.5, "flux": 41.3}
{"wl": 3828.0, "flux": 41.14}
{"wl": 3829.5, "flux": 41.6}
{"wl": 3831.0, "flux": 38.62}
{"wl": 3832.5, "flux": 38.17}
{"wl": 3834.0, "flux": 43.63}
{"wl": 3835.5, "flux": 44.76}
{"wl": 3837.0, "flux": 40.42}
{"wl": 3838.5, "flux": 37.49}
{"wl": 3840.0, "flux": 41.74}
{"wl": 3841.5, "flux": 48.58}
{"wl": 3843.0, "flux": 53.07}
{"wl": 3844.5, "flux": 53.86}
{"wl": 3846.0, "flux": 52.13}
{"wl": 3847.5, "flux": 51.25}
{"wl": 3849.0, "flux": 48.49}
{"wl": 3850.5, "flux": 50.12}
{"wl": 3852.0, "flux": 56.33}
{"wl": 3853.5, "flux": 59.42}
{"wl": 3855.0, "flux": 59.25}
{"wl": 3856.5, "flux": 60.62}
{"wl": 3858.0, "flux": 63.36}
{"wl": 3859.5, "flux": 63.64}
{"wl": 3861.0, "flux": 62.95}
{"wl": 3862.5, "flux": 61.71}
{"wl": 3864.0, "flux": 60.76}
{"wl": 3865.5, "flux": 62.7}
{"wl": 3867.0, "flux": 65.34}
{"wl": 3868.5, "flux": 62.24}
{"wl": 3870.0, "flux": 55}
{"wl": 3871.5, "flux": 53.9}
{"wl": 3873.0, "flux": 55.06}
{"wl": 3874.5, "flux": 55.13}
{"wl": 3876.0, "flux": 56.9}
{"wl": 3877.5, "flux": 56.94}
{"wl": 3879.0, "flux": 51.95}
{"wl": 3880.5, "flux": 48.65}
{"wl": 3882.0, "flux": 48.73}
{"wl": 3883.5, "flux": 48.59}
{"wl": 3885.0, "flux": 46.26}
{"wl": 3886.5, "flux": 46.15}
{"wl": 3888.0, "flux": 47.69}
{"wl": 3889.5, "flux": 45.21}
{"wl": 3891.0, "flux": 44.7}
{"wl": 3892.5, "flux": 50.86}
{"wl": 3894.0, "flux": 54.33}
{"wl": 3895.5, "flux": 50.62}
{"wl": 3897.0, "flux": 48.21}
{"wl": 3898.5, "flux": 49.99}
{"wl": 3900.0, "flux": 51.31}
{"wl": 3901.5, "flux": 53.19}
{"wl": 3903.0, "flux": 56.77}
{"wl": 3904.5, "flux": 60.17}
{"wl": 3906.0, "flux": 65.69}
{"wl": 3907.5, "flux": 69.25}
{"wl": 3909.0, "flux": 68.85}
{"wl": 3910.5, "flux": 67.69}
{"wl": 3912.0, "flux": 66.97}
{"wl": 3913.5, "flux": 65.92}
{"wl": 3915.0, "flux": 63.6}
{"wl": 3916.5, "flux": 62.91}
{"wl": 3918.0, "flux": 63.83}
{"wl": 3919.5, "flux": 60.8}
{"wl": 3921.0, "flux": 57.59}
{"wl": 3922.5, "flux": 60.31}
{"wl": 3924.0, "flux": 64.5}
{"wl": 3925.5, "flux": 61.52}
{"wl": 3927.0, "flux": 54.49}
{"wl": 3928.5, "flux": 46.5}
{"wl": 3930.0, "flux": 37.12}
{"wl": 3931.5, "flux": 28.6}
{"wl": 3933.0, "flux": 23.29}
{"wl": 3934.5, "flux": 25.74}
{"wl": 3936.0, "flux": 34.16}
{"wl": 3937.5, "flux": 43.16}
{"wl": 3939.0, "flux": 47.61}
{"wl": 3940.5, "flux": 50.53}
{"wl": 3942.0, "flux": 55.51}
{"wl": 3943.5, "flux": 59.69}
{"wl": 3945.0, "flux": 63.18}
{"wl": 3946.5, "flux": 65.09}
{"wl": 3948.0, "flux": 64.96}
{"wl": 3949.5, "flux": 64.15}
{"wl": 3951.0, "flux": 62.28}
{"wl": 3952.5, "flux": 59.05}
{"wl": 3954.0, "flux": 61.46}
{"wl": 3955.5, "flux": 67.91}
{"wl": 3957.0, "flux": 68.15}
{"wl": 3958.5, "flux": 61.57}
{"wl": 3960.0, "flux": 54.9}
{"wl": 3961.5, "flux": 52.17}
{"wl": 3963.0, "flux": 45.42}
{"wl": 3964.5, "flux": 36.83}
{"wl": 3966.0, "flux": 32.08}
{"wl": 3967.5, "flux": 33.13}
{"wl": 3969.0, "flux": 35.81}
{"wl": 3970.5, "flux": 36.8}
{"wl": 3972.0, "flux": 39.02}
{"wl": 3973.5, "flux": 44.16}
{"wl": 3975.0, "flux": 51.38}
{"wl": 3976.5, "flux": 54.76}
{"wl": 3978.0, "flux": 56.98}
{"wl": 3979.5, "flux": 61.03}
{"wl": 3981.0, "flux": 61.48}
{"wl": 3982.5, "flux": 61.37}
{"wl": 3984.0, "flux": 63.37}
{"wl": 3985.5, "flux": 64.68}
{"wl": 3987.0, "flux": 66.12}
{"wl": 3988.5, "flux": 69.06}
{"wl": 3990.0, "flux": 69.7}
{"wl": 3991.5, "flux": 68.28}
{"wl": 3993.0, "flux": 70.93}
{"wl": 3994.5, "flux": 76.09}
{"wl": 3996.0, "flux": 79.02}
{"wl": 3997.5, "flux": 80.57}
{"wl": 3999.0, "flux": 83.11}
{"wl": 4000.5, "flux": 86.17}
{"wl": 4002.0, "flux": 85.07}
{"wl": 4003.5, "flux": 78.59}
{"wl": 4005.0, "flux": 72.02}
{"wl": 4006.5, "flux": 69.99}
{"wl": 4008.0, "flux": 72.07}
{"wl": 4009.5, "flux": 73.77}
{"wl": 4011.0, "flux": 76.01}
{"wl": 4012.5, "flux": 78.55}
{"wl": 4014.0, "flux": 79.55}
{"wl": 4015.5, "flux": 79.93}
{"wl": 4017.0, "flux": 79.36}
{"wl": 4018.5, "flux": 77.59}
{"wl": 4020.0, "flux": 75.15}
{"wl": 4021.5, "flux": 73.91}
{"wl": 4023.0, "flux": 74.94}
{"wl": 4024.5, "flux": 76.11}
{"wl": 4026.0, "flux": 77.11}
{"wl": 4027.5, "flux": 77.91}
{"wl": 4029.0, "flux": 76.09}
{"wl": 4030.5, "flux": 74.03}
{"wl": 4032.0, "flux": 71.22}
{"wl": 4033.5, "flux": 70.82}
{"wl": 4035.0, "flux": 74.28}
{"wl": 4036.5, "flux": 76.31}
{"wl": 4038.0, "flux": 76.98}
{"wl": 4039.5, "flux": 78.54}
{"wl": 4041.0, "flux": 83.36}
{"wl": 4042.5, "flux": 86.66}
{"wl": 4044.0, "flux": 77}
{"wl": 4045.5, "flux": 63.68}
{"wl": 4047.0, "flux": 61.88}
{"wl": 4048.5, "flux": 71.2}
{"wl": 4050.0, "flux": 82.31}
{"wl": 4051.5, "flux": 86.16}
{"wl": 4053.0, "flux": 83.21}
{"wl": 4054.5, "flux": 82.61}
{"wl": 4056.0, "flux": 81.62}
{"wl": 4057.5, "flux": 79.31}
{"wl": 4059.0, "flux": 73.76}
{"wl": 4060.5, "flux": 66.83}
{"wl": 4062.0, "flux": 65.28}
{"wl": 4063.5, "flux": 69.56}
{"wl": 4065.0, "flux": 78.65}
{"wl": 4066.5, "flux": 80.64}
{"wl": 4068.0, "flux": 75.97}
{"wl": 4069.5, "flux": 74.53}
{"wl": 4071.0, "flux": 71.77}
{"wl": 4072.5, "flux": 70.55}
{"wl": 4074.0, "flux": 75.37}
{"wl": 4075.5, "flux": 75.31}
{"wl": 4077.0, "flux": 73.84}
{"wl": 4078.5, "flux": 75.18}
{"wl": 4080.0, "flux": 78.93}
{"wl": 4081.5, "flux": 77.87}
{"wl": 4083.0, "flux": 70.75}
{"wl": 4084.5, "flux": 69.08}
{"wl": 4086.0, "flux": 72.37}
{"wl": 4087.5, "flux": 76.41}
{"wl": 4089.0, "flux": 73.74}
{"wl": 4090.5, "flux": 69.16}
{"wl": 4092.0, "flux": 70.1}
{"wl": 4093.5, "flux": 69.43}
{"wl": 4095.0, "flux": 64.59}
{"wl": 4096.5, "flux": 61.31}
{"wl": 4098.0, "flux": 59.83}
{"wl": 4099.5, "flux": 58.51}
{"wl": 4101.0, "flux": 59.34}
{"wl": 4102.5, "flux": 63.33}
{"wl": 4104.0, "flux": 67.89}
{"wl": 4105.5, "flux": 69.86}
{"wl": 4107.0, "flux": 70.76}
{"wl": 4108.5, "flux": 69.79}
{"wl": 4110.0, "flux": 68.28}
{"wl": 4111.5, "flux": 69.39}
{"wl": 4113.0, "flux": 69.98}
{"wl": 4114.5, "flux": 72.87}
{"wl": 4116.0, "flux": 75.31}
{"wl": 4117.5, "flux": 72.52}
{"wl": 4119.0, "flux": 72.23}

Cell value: 1.5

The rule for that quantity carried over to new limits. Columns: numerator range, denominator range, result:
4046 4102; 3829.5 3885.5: 1.53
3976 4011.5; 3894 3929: 1.24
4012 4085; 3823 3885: 1.61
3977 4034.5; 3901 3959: 1.34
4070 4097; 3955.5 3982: 1.55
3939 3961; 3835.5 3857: 1.27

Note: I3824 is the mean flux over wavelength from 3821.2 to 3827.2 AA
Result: 47.3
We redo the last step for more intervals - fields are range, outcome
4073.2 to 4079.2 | 74.9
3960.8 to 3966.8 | 41.5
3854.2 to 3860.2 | 61.7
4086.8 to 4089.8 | 75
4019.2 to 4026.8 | 75.5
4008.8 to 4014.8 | 77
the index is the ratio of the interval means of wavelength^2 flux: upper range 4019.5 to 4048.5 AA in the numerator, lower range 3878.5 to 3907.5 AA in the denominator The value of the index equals 1.56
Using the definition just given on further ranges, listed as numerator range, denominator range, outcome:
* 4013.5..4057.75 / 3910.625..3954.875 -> 1.49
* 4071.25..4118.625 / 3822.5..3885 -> 1.52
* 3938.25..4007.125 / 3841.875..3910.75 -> 1.15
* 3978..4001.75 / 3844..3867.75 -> 1.30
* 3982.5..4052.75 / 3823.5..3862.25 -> 1.65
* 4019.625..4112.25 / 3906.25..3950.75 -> 1.42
